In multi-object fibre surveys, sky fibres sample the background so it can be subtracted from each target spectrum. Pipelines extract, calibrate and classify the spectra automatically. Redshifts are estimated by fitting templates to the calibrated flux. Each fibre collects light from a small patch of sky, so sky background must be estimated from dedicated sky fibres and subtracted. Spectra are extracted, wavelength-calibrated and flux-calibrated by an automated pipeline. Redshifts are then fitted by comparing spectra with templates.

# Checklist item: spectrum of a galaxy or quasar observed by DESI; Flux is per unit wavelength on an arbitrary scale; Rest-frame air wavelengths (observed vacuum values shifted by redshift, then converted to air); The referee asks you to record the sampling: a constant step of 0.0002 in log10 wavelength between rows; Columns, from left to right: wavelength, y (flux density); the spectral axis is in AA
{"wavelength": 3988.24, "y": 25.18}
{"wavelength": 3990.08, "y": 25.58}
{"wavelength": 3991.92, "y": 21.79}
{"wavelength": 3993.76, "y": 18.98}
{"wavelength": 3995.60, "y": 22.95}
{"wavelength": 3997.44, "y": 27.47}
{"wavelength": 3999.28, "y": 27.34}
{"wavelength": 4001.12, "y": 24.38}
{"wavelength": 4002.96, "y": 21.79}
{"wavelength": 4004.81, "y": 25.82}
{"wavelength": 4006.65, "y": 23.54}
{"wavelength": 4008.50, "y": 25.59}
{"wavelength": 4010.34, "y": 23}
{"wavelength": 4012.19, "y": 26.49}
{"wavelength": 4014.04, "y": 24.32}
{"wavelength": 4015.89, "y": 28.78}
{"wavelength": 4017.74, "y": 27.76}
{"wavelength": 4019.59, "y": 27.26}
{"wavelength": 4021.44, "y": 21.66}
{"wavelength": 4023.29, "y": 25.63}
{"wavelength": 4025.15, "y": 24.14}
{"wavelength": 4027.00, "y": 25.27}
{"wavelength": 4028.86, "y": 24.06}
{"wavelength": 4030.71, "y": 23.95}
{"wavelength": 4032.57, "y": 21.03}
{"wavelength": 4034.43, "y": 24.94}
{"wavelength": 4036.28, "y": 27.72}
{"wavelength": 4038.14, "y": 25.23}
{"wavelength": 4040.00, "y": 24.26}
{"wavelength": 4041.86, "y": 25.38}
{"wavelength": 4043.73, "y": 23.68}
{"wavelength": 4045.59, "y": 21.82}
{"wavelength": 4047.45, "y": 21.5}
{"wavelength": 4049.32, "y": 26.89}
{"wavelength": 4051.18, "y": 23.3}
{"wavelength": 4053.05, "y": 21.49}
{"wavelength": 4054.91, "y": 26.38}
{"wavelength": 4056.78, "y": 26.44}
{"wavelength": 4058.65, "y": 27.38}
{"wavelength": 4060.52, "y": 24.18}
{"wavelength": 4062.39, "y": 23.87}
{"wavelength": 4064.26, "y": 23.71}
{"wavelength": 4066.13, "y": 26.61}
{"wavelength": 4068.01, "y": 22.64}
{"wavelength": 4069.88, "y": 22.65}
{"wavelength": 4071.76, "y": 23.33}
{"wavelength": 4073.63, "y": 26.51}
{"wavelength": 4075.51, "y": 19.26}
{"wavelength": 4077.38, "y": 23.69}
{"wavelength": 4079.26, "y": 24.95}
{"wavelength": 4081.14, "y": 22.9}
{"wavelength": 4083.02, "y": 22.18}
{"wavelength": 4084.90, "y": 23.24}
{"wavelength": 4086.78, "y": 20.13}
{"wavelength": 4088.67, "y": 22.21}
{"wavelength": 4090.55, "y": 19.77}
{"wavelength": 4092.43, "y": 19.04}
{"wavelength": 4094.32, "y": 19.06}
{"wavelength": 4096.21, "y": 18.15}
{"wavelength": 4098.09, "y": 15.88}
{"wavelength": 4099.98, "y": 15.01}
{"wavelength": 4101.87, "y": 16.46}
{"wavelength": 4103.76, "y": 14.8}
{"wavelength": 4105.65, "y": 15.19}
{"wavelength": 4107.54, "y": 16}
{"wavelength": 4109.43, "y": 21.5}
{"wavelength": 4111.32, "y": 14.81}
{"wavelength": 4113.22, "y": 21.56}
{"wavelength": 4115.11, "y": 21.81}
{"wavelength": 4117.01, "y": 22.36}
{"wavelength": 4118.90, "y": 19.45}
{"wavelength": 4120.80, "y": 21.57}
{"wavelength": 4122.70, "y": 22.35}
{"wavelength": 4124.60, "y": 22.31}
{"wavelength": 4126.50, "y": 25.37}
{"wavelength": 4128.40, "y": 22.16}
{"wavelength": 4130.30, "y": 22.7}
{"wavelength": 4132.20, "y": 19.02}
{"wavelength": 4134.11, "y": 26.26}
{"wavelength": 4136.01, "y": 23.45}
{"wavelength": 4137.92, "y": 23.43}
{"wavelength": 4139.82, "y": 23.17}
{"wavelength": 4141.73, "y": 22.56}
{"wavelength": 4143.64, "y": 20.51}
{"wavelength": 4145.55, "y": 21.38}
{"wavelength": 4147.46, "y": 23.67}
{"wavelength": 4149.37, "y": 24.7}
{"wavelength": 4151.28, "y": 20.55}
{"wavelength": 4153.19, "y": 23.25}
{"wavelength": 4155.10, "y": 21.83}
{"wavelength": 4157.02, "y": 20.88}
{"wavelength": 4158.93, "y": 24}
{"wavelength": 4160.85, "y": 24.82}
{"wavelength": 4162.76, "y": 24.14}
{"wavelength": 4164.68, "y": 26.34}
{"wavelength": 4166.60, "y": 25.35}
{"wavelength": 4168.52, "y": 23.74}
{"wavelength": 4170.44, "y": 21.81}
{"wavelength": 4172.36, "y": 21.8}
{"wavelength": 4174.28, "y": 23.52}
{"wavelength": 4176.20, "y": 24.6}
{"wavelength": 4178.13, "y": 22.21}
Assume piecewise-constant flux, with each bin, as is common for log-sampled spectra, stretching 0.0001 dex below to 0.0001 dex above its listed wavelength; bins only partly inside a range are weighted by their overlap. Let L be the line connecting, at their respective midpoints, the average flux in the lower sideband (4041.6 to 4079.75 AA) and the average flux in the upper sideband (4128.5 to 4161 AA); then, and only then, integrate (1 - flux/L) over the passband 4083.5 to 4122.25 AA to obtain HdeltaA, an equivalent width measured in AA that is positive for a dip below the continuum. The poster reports 7.2 AA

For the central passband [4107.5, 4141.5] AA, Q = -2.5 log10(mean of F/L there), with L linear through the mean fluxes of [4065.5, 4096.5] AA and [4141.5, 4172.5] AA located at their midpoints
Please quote 0.04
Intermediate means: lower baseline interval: 22.2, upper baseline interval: 23.1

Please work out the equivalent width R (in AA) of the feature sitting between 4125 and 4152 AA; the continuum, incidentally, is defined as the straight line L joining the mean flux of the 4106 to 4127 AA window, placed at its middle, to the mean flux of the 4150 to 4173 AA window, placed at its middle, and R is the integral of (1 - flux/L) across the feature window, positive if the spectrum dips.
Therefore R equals -1.1 AA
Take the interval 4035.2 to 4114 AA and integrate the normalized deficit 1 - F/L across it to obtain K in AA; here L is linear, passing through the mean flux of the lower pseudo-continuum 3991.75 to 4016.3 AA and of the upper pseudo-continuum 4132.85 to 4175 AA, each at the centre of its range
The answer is 6.5 AA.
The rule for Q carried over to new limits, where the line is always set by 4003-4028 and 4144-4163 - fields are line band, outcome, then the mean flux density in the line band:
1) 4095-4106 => 0.43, 16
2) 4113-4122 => 0.10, 21.4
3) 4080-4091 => 0.10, 21.9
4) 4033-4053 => 0.02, 24.3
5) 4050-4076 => 0.01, 24.2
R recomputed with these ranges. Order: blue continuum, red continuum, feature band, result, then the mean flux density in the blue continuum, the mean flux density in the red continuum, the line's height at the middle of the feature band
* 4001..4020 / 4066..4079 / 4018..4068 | -0.5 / 25.3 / 23.4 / 24.3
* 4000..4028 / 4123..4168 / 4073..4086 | 0.5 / 25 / 23.1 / 24.1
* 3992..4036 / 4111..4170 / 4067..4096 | 1.9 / 24.6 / 22.6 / 23.6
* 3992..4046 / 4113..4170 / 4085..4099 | 2.5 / 24.6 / 22.8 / 23.6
